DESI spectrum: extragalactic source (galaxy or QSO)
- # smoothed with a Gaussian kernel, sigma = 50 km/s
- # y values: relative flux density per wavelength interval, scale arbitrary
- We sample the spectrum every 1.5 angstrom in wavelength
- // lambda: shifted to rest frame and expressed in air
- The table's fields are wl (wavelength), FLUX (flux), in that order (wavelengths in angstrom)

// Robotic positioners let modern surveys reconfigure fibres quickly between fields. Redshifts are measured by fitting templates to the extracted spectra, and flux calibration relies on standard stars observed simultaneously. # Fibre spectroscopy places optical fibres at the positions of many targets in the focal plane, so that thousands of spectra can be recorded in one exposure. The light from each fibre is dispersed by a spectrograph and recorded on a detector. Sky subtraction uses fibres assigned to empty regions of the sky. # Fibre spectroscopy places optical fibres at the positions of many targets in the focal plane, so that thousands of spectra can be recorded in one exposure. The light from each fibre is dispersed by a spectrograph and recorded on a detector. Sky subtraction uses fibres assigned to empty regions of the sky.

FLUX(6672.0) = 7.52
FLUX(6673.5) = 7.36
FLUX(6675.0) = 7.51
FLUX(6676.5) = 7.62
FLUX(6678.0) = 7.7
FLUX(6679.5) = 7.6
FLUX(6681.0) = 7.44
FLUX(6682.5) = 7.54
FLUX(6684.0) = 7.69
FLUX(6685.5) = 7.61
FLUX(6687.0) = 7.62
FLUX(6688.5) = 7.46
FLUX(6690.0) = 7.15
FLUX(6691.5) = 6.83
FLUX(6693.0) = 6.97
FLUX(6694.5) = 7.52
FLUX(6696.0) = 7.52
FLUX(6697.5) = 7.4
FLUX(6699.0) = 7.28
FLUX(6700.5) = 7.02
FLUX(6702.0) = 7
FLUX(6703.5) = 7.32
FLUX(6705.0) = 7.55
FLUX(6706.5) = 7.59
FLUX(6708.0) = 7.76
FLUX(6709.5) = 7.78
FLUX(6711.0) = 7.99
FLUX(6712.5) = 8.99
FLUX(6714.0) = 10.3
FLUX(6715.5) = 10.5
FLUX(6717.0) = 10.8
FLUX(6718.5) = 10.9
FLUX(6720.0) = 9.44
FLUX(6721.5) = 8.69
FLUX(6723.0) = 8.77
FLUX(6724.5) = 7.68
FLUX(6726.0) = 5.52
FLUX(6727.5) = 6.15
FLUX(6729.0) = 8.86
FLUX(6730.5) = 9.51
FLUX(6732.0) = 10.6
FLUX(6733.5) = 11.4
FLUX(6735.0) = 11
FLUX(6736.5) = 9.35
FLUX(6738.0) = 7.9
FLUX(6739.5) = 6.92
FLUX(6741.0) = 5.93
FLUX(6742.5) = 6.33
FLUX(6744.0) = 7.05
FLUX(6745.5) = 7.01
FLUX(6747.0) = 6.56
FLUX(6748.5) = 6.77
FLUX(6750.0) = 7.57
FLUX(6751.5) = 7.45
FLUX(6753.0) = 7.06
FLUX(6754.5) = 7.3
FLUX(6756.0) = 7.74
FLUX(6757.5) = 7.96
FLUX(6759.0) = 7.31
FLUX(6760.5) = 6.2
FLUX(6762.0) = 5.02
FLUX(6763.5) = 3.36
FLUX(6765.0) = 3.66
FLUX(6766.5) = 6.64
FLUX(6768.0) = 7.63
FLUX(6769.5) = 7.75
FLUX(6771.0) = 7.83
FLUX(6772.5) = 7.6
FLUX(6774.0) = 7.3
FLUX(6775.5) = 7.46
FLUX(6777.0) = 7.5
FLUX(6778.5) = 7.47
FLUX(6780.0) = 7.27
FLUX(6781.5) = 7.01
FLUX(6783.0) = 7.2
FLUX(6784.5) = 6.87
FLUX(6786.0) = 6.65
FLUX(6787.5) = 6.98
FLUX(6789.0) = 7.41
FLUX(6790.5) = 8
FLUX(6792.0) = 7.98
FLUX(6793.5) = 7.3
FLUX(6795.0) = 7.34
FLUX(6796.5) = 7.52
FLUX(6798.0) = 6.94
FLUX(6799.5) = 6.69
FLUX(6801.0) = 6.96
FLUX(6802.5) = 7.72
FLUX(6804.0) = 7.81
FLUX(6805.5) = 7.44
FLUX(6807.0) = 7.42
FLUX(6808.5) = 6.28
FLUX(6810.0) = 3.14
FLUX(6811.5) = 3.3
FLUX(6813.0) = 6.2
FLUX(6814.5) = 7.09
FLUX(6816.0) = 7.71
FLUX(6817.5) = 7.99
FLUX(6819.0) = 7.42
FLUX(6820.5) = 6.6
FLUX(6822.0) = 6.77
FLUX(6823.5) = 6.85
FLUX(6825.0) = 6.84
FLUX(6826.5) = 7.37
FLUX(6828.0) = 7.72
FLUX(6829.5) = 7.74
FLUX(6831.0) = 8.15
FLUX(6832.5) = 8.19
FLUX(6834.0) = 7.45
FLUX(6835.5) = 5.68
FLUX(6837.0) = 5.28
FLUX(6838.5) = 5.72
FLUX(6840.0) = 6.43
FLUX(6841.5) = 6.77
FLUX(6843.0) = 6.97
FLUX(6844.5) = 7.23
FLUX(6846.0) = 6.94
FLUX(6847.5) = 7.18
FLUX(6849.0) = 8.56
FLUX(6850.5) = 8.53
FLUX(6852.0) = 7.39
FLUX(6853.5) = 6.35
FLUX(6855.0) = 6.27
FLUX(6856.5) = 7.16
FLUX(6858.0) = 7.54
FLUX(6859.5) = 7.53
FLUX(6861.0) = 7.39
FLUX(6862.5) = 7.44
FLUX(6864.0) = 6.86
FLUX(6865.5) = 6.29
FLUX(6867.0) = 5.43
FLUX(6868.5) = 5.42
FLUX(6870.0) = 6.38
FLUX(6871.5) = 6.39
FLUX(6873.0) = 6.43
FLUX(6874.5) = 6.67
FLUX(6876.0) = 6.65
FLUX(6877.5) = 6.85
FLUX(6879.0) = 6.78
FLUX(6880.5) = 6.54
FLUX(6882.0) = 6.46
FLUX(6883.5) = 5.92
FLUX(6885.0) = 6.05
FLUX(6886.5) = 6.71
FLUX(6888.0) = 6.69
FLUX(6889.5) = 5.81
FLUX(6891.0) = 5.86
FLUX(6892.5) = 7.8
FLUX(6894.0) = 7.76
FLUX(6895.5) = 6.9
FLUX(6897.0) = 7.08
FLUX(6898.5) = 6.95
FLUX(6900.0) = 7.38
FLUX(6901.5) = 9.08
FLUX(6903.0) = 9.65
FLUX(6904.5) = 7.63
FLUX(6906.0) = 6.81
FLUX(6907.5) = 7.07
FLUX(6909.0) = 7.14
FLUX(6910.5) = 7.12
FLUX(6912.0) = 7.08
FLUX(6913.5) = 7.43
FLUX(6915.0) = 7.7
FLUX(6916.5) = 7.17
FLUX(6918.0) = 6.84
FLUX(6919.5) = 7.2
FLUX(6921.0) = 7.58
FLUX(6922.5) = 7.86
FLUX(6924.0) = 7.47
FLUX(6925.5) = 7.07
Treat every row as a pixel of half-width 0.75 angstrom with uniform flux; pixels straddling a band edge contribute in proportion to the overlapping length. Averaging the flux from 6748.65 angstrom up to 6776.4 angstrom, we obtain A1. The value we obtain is 6.83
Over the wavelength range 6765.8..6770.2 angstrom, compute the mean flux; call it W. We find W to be 7.34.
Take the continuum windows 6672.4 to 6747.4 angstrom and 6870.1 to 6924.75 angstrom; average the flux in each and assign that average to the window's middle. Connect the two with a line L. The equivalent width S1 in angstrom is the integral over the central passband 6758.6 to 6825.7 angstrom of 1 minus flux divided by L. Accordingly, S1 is 6.7 angstrom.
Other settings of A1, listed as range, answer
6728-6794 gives 7.4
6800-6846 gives 6.81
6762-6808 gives 7.05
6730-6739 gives 9.89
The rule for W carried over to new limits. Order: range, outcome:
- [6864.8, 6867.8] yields 5.85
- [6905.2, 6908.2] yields 6.95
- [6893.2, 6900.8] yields 7.23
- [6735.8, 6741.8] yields 7.5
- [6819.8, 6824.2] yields 6.74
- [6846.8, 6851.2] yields 8.1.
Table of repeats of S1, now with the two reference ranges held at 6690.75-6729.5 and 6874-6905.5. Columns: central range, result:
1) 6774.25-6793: 0.8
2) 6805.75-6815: 2.3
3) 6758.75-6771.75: 2.7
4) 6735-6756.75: 1.5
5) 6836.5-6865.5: 0.9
